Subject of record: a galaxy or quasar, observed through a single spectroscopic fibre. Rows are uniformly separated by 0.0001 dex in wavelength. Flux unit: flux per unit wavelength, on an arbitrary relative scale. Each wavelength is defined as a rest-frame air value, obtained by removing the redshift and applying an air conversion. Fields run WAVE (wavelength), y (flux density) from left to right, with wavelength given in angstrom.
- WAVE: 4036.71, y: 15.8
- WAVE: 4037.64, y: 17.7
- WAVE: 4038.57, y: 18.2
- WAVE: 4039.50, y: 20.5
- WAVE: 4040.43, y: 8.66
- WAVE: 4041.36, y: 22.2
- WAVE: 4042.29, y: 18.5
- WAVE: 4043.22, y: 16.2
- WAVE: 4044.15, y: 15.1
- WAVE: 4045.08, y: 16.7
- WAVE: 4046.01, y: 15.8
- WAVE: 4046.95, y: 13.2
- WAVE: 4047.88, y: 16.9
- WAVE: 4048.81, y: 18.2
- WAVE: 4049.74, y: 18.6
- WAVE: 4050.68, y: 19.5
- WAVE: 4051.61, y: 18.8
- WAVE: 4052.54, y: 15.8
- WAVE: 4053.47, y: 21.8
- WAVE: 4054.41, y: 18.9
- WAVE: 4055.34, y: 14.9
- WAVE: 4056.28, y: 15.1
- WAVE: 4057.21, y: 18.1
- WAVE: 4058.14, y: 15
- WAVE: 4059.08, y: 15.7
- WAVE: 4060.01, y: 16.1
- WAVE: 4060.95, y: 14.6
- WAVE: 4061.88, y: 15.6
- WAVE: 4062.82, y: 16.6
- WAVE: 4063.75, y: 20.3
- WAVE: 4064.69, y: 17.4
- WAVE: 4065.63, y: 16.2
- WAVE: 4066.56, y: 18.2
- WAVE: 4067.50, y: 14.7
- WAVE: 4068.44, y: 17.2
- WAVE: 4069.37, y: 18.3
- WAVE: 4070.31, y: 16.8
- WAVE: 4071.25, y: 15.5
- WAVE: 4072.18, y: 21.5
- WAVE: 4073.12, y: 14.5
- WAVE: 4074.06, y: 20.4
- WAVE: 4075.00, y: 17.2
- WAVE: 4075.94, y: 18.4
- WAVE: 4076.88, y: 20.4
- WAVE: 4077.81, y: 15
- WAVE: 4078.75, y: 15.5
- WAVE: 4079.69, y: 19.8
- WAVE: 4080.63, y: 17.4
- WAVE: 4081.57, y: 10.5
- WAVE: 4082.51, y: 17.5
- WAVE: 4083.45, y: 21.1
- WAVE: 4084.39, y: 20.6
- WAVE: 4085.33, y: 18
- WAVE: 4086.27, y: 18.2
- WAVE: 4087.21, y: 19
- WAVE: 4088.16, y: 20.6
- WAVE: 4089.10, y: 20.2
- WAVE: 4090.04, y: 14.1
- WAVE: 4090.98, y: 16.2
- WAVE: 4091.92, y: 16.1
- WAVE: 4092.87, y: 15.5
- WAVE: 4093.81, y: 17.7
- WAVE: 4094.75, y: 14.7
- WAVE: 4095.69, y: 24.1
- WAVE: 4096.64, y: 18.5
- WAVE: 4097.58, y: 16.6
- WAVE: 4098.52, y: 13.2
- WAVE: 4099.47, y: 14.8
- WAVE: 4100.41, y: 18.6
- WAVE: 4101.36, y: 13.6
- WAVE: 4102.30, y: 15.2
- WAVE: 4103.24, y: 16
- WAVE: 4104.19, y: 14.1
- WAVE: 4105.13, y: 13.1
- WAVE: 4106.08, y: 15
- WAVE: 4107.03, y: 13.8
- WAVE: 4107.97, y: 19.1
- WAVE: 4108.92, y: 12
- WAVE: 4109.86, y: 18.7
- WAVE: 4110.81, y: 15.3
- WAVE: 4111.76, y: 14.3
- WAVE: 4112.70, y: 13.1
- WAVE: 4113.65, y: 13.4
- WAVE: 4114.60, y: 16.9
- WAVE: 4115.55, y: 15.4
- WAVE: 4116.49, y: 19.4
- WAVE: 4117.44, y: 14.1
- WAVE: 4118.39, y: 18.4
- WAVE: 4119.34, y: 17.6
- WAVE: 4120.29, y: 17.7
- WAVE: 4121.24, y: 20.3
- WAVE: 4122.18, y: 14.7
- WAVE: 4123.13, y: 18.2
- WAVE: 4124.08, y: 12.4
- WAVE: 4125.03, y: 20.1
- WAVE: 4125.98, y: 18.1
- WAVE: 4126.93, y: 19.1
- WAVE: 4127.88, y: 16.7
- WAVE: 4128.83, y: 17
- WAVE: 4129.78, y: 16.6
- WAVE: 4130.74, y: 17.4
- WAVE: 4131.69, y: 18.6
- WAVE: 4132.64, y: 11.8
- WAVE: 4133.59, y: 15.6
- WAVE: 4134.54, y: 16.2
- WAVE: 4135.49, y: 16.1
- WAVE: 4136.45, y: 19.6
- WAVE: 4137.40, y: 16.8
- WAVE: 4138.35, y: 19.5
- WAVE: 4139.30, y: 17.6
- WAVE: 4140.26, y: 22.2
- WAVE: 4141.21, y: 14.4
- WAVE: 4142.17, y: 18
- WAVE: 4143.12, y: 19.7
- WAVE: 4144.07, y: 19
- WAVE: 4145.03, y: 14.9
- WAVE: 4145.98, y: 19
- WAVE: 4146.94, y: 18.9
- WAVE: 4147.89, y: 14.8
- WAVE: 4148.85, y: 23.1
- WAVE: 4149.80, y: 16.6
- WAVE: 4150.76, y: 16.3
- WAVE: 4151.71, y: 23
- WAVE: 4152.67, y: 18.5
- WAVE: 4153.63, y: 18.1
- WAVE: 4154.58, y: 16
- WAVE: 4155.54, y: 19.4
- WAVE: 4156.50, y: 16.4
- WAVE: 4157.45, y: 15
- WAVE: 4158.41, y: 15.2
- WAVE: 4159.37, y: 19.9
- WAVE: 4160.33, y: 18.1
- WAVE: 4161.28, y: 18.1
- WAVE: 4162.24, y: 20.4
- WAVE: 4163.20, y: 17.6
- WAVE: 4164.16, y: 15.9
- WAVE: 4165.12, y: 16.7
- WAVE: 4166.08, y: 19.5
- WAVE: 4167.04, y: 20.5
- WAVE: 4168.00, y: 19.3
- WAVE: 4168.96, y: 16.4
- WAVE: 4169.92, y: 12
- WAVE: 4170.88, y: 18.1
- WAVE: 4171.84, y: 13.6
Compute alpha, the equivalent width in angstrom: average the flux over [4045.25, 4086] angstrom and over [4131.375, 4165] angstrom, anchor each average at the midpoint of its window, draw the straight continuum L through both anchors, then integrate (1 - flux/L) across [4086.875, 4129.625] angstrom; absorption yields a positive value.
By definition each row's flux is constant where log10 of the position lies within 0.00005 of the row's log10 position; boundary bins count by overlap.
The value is 2.4 angstrom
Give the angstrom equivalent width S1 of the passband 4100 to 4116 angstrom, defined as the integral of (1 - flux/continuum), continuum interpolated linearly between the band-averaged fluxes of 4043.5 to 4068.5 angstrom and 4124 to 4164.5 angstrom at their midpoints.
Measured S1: 2.0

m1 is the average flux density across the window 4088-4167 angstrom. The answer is 17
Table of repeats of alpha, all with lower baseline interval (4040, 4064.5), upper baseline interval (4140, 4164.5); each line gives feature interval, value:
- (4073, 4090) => -0.8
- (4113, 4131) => 0.7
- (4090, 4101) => 0.4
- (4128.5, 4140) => 0.5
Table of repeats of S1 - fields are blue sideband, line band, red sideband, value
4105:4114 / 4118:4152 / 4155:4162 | -2.9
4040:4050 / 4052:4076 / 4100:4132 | -1.1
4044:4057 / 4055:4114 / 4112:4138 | 1.0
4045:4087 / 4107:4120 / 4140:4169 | 1.3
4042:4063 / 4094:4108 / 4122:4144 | 0.9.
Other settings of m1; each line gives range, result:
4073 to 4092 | 17.7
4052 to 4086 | 17.3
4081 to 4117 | 16.4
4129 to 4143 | 17.2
